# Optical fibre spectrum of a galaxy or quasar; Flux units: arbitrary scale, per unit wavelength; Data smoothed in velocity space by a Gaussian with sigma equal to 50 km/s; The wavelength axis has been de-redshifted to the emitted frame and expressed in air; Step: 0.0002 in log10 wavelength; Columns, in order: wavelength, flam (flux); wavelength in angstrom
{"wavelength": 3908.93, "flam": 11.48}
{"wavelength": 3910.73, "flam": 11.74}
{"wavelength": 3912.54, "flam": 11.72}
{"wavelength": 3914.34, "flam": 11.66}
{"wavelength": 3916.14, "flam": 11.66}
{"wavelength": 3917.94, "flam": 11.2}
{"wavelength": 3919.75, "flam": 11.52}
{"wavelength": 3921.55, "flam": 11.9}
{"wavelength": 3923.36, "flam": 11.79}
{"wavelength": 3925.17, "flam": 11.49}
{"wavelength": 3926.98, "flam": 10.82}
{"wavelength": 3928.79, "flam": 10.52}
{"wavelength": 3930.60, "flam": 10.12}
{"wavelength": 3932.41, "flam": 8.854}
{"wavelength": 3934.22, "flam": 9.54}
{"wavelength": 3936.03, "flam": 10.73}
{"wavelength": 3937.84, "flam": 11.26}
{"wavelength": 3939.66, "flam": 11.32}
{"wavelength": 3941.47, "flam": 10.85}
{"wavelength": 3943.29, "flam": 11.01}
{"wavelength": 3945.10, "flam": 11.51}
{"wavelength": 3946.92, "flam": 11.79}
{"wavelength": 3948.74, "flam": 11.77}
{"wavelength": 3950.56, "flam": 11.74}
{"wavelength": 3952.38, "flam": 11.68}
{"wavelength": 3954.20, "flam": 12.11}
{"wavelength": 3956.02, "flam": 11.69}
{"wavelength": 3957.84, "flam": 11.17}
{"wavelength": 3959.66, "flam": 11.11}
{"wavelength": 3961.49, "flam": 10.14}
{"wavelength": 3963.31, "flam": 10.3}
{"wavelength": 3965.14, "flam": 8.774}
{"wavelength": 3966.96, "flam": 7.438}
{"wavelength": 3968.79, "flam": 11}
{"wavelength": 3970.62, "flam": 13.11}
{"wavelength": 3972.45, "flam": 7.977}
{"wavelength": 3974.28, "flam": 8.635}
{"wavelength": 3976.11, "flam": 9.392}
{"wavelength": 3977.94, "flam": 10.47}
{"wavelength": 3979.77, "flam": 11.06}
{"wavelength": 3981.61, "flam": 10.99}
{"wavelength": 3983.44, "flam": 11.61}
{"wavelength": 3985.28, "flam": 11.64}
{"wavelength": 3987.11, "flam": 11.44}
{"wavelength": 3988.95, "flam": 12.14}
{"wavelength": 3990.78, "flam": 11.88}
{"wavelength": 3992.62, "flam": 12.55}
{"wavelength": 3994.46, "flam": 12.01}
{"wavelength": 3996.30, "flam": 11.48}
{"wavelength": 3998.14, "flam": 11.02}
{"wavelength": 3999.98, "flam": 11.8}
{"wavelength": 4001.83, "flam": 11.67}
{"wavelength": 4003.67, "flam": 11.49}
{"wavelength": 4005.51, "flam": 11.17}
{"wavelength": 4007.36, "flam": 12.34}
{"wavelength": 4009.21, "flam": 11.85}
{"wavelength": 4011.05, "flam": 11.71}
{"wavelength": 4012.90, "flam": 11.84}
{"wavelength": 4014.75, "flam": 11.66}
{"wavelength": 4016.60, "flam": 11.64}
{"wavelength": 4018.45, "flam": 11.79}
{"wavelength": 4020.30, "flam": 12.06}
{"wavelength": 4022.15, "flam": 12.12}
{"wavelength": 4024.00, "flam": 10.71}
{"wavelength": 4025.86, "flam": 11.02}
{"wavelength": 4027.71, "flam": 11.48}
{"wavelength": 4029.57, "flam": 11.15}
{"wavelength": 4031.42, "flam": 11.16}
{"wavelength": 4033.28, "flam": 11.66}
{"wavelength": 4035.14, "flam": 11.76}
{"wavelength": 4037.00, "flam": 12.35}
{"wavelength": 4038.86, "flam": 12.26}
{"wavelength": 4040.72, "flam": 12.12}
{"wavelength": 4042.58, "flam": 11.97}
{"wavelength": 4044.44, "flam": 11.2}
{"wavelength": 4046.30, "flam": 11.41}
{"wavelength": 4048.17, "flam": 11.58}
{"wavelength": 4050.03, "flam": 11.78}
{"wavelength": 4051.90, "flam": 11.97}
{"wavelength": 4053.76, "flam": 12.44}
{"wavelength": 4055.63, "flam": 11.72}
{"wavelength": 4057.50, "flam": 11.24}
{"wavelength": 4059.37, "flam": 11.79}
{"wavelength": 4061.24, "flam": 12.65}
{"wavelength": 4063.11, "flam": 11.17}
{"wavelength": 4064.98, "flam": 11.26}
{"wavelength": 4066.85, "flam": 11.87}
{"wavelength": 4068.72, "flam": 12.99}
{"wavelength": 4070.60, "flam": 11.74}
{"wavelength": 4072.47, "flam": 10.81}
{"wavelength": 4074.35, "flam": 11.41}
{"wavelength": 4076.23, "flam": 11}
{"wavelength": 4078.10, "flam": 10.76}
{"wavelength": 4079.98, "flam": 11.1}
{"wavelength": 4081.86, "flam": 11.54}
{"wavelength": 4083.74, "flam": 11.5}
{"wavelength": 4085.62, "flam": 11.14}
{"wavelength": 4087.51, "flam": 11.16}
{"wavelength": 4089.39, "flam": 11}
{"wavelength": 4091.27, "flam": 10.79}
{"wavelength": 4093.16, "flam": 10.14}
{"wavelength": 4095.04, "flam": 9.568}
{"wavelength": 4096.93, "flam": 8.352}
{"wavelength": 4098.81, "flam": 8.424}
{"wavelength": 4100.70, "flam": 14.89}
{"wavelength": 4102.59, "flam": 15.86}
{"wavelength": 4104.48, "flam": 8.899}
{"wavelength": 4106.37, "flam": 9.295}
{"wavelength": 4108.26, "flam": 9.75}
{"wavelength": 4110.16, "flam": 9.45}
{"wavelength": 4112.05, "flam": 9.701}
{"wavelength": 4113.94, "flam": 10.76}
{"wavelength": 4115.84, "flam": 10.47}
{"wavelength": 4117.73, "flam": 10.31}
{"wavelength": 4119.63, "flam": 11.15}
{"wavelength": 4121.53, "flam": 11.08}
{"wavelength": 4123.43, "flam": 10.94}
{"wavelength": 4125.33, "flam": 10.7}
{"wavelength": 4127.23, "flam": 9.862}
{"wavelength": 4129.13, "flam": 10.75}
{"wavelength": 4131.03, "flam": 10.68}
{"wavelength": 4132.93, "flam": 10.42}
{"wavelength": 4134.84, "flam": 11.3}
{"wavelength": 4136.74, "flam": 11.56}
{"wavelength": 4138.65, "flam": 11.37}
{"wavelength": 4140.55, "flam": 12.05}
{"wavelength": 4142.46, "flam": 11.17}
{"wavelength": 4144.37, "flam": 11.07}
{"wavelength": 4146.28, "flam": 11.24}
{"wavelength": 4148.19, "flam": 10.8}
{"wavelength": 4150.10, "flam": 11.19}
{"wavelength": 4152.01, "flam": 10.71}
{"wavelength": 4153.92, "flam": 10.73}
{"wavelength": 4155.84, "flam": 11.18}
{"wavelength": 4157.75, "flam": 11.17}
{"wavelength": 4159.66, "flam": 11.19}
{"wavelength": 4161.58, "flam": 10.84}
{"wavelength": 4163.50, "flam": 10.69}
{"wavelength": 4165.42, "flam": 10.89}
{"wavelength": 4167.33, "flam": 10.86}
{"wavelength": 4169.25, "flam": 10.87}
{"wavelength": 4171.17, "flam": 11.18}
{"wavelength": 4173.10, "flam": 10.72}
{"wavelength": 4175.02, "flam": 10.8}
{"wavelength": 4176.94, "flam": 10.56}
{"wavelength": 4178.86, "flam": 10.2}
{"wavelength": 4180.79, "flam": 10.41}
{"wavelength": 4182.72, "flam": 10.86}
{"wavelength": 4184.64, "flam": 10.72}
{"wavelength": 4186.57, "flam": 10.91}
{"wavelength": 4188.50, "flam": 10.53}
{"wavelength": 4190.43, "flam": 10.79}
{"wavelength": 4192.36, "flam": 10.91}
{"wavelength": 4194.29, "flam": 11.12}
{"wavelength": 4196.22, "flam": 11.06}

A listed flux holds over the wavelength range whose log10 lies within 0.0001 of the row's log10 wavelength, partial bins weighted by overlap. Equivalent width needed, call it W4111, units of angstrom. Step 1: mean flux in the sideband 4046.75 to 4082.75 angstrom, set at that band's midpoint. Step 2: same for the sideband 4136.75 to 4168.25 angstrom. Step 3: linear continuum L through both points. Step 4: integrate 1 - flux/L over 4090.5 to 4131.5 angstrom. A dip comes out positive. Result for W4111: 2.9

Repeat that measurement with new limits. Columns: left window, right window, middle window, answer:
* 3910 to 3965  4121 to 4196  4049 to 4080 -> -1.8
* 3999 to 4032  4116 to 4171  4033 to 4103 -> -1.0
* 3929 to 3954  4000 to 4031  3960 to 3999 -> 2.0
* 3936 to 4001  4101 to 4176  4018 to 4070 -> -3.7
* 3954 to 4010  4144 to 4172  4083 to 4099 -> 1.0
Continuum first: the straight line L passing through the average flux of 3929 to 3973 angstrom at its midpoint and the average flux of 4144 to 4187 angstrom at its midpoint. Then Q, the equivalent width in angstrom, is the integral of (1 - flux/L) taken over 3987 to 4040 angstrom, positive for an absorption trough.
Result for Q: -4.6 angstrom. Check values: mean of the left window 10.7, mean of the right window 10.9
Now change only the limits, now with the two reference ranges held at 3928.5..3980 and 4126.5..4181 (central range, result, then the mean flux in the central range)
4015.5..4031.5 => -1.2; 11.5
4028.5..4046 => -1.6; 11.7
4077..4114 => 0.4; 10.7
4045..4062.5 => -1.7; 11.8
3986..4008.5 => -2.3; 11.7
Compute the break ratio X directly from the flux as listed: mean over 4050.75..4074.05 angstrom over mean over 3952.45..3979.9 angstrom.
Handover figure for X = 1.14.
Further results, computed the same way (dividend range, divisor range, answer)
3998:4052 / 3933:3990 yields 1.08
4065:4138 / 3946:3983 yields 1.02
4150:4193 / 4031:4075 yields 0.92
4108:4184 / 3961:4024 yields 0.97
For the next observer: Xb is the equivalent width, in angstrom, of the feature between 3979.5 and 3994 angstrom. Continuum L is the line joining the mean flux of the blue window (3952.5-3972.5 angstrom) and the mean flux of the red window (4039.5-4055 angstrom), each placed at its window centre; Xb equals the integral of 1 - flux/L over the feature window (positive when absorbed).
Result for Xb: -1.0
